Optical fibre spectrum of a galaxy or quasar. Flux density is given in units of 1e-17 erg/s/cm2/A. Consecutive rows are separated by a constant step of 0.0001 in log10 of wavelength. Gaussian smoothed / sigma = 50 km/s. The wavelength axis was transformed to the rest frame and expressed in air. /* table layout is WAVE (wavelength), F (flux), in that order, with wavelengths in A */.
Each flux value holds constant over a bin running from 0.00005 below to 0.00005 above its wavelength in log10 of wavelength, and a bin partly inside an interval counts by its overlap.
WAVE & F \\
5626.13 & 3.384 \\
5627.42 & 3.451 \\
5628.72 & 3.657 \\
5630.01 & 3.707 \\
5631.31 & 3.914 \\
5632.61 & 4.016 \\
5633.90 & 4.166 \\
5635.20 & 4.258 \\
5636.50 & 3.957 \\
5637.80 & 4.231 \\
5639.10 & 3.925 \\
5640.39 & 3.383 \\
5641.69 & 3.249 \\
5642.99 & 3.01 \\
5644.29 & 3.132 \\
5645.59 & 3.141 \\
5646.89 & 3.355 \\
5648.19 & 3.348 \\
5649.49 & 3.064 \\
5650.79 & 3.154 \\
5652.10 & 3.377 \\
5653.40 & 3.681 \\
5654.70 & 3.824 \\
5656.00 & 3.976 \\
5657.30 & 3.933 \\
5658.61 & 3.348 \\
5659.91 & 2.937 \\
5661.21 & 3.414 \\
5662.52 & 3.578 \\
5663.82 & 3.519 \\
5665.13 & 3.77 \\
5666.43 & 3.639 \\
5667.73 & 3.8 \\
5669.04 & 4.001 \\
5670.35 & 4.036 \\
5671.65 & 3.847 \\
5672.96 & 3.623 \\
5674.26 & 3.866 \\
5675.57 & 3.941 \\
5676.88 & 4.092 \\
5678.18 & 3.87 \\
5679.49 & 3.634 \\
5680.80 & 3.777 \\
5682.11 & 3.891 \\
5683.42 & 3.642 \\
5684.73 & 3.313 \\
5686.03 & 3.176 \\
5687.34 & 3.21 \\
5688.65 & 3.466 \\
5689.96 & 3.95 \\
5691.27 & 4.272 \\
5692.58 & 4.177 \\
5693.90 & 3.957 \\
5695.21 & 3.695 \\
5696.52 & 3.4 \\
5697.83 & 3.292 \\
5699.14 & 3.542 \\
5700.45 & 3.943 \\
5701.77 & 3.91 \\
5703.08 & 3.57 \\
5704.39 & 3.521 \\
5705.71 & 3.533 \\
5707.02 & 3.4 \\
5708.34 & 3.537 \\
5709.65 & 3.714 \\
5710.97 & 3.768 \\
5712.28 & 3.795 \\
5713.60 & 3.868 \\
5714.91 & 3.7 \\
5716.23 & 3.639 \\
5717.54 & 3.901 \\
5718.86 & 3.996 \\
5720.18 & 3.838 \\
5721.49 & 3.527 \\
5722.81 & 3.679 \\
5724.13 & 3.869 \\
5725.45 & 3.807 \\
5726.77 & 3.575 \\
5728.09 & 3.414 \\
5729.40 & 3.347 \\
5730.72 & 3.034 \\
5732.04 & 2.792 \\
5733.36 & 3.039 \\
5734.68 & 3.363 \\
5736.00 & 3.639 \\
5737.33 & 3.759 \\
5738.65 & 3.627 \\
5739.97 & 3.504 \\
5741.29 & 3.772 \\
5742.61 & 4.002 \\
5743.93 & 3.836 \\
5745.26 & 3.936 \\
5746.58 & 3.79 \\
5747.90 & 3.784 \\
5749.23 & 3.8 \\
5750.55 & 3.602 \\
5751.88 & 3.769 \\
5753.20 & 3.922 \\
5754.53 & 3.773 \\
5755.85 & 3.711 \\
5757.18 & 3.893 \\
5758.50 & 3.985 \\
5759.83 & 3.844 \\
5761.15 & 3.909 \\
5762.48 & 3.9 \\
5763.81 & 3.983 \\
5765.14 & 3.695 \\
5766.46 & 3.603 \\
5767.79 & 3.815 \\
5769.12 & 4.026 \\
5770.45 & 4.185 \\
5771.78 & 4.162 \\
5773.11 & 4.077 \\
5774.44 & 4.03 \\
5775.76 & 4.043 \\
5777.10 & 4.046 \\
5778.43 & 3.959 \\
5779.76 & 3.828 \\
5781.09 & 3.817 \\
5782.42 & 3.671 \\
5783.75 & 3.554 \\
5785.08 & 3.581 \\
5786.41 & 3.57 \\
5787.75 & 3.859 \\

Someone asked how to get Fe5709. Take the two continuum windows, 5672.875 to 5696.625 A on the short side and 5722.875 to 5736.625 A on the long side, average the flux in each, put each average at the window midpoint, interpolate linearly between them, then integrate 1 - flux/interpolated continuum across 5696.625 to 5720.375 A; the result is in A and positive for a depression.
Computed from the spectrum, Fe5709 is -0.8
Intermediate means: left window 3.74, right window 3.4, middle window 3.68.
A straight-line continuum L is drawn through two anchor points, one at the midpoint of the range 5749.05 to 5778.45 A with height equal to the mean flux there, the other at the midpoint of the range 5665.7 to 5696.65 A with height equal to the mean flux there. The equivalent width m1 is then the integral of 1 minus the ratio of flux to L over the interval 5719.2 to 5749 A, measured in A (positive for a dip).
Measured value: 2.0 A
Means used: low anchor 3.77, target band 3.6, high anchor 3.9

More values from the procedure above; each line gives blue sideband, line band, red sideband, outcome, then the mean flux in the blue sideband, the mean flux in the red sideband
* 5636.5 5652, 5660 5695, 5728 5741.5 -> -3.6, 3.39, 3.38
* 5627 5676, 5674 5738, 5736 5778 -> 1.8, 3.64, 3.86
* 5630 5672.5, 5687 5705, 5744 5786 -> 0.0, 3.63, 3.86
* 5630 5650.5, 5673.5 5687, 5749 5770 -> -0.1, 3.6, 3.83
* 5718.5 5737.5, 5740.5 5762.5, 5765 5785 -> -0.8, 3.5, 3.9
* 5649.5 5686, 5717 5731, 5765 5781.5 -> 0.6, 3.67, 3.96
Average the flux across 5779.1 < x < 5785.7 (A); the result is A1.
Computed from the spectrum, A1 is 3.69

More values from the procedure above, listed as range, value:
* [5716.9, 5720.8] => 3.91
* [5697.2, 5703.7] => 3.65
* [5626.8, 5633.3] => 3.75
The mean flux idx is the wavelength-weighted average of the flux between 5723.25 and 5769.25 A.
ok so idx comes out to 3.69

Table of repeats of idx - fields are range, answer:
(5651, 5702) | 3.69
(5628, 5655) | 3.59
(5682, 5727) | 3.69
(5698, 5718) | 3.68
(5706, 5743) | 3.6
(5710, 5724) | 3.77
